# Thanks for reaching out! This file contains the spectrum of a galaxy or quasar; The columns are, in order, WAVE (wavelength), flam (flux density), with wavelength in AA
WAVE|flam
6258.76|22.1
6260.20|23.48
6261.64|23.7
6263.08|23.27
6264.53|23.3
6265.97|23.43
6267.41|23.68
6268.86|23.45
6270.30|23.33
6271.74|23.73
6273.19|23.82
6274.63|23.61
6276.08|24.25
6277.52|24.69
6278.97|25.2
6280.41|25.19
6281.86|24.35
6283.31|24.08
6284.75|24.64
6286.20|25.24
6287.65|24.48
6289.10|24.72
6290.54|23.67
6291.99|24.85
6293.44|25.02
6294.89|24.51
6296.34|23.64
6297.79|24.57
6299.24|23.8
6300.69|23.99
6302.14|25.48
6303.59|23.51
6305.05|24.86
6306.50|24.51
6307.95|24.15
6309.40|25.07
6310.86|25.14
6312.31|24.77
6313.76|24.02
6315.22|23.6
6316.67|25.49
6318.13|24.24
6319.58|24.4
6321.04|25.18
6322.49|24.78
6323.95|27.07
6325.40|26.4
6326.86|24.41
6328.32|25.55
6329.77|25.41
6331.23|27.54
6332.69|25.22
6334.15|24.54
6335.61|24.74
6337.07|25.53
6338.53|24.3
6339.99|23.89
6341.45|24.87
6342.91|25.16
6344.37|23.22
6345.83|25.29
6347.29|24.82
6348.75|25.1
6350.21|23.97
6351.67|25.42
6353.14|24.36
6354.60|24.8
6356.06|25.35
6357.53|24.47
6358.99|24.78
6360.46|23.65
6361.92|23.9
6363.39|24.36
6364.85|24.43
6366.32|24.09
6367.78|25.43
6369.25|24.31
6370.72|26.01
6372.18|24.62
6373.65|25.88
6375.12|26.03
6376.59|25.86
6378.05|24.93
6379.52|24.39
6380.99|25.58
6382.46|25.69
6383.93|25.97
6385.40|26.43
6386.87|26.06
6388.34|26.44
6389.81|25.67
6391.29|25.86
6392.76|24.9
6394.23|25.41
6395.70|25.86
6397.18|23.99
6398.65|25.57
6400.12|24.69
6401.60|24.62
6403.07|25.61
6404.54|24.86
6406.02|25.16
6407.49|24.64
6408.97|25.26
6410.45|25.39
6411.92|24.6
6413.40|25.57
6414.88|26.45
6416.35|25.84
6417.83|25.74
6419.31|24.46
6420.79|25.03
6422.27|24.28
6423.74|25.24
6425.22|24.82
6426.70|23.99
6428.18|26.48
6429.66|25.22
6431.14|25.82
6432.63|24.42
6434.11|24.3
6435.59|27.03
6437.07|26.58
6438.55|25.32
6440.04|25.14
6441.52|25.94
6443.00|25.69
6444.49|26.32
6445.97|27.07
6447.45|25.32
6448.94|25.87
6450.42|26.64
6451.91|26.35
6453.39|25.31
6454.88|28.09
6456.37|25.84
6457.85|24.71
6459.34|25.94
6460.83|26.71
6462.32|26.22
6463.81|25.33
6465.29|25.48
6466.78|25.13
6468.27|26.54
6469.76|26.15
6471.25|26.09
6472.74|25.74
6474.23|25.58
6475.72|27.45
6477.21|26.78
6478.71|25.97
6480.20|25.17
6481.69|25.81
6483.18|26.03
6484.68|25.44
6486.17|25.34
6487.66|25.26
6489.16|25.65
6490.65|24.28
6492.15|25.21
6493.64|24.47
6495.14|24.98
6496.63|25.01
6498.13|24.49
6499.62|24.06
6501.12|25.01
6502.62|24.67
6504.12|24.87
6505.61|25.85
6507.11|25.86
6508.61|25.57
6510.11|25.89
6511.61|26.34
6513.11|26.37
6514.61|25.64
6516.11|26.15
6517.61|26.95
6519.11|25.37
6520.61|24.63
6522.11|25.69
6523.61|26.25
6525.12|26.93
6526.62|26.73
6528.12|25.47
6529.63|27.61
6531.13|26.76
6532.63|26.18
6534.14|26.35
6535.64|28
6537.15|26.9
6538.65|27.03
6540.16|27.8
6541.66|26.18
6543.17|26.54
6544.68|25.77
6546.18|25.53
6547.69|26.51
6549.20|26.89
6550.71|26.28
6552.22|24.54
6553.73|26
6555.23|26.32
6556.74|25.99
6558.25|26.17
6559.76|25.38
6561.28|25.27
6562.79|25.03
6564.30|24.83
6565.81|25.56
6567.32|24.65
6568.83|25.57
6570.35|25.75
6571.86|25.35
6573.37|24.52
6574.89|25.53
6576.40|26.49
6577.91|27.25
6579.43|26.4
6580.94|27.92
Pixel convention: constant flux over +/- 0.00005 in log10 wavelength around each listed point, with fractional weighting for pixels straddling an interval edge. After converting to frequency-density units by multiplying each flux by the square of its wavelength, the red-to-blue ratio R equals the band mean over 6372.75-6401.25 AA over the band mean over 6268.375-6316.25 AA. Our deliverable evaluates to 1.08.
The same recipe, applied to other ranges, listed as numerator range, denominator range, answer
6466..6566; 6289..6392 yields 1.10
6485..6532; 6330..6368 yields 1.09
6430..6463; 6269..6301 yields 1.12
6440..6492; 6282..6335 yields 1.10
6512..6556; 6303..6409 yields 1.11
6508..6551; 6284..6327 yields 1.15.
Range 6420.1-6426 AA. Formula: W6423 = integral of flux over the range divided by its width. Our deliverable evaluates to 24.9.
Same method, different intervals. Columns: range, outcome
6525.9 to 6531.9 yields 26.7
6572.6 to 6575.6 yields 25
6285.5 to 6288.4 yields 24.8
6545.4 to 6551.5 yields 26.3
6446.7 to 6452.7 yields 26.1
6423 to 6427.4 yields 24.7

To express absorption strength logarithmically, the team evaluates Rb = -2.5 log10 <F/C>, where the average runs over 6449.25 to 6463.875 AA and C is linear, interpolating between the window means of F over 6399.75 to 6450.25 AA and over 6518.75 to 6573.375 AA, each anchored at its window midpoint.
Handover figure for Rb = -0.02 mag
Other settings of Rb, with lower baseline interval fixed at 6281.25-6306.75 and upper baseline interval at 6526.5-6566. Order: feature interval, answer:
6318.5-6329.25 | -0.032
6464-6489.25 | -0.006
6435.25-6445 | -0.020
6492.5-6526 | 0.019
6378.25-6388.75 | -0.028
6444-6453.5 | -0.028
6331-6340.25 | -0.013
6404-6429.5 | 0.006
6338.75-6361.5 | 0.010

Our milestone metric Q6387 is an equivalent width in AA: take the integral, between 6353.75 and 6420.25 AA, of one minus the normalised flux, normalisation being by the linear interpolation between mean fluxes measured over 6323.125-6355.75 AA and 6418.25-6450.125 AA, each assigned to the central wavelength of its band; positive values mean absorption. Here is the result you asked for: 0.2 AA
